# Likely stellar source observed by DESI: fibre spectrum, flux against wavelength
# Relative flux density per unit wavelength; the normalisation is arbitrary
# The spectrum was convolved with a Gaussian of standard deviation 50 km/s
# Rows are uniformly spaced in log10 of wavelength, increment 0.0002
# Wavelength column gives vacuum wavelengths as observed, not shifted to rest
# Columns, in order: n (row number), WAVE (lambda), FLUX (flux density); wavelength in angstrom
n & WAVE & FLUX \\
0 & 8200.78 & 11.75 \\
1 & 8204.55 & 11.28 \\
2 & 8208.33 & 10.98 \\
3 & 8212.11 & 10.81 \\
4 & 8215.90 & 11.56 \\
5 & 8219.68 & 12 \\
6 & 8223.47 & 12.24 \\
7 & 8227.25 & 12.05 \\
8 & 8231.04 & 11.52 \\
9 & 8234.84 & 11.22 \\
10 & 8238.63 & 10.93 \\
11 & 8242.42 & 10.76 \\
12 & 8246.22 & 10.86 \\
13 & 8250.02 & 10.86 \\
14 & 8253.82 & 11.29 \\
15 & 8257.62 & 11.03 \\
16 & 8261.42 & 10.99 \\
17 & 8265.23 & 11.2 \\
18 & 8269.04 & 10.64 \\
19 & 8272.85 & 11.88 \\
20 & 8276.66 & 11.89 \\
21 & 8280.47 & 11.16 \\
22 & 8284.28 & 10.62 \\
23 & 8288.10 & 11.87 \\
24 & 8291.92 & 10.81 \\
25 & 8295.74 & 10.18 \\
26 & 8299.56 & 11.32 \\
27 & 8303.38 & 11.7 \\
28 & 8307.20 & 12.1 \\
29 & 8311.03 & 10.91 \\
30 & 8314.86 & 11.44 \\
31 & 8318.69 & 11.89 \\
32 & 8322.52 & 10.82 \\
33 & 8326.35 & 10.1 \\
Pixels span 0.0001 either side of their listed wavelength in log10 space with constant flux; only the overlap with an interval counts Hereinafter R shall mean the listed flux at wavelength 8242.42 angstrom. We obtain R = 10.76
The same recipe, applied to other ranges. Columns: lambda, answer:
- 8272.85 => 11.88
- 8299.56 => 11.32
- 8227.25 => 12.05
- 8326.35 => 10.1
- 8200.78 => 11.75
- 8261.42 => 10.99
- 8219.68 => 12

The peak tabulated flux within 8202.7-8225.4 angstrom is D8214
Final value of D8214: 12.24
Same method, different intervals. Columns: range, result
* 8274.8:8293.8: 11.89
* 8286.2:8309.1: 12.1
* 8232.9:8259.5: 11.29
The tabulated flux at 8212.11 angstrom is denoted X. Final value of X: 10.81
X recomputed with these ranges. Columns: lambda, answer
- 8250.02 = 10.86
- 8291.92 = 10.81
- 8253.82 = 11.29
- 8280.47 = 11.16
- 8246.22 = 10.86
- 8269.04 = 10.64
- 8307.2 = 12.1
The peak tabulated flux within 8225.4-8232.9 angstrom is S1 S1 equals 12.05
